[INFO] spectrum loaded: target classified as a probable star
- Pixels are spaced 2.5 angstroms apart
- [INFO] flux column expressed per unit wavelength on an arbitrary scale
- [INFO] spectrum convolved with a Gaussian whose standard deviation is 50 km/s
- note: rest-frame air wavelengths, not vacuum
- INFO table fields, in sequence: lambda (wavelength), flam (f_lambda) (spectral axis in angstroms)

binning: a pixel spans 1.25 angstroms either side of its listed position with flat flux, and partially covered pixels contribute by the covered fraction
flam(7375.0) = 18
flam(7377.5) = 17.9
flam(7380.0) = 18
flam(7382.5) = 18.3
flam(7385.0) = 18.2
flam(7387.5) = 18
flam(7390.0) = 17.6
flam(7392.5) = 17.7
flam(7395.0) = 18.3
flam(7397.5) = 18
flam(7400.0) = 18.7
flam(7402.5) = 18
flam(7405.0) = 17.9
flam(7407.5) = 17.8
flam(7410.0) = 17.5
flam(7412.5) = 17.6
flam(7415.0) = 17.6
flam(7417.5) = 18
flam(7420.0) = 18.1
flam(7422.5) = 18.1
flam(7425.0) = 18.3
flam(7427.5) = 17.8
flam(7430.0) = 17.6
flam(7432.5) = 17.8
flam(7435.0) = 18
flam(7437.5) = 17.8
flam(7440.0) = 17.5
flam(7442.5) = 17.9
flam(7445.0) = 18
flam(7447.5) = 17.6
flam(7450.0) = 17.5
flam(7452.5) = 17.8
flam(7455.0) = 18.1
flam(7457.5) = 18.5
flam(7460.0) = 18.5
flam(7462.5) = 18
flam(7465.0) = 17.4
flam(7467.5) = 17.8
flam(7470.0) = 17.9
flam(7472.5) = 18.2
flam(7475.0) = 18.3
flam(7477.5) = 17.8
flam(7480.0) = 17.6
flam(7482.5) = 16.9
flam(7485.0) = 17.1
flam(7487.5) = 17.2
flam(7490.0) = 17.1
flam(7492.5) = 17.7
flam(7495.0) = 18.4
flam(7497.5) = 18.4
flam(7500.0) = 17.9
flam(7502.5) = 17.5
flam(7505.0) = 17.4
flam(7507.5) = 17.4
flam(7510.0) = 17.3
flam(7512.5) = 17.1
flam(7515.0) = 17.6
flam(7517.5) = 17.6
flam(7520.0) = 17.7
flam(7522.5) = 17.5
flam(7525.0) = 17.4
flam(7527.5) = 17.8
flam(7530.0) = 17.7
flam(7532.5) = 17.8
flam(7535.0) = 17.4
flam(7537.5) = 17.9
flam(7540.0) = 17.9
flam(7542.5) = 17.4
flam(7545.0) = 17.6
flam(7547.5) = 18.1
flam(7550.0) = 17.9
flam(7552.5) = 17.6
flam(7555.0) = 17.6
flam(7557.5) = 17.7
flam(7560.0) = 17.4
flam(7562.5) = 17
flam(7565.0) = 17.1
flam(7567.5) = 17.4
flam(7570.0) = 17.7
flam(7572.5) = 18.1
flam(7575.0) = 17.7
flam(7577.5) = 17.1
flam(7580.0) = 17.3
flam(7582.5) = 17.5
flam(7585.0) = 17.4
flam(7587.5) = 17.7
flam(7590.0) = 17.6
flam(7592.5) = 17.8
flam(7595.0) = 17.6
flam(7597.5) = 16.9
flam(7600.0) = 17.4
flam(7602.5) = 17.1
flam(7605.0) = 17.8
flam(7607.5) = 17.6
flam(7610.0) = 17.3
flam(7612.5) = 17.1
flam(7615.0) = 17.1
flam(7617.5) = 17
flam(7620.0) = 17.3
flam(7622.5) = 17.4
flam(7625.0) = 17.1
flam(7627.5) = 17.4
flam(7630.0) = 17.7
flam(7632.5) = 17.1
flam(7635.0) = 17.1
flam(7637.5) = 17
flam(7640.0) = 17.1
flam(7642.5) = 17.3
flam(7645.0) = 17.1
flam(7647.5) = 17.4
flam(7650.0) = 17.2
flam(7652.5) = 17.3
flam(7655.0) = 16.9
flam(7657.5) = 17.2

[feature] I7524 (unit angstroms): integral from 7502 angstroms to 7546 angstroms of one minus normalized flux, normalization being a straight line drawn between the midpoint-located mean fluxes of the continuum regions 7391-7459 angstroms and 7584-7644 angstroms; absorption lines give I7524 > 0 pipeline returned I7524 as 0.1 angstroms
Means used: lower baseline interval 17.9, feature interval 17.6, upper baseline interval 17.3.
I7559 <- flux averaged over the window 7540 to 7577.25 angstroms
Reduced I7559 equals 17.6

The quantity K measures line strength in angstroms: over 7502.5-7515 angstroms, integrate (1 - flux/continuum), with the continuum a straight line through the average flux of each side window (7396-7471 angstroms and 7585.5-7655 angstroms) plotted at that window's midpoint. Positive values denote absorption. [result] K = 0.22 angstroms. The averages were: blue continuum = 17.9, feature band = 17.4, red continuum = 17.3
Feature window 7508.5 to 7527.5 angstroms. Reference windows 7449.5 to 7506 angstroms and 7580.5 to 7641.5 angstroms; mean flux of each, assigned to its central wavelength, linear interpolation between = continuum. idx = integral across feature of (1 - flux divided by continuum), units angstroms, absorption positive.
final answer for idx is 0.2 angstroms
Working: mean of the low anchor 17.8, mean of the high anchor 17.3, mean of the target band 17.5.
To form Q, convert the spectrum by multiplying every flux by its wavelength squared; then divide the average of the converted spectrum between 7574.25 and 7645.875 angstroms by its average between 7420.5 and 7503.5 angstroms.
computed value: 1.01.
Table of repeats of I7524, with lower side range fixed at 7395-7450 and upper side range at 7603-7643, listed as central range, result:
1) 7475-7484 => 0.09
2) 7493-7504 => -0.22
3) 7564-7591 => -0.16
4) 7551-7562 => -0.04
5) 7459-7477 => -0.26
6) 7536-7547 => -0.13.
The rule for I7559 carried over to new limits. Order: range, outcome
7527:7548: 17.7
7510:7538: 17.6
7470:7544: 17.6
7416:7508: 17.8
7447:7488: 17.8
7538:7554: 17.8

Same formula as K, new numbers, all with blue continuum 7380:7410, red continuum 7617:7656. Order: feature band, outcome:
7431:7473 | -0.1 angstroms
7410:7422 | 0.1 angstroms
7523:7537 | 0.0 angstroms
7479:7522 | 0.4 angstroms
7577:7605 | -0.1 angstroms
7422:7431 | 0.0 angstroms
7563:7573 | 0.0 angstroms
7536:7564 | -0.2 angstroms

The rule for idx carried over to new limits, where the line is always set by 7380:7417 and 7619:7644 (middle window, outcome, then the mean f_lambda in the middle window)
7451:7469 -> -0.25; 18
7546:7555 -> -0.17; 17.8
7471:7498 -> 0.01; 17.7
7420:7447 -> -0.06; 17.9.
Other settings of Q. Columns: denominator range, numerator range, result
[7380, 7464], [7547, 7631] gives 1.02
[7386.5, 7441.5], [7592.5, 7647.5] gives 1.02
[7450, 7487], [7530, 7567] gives 1.01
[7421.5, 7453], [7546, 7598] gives 1.02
